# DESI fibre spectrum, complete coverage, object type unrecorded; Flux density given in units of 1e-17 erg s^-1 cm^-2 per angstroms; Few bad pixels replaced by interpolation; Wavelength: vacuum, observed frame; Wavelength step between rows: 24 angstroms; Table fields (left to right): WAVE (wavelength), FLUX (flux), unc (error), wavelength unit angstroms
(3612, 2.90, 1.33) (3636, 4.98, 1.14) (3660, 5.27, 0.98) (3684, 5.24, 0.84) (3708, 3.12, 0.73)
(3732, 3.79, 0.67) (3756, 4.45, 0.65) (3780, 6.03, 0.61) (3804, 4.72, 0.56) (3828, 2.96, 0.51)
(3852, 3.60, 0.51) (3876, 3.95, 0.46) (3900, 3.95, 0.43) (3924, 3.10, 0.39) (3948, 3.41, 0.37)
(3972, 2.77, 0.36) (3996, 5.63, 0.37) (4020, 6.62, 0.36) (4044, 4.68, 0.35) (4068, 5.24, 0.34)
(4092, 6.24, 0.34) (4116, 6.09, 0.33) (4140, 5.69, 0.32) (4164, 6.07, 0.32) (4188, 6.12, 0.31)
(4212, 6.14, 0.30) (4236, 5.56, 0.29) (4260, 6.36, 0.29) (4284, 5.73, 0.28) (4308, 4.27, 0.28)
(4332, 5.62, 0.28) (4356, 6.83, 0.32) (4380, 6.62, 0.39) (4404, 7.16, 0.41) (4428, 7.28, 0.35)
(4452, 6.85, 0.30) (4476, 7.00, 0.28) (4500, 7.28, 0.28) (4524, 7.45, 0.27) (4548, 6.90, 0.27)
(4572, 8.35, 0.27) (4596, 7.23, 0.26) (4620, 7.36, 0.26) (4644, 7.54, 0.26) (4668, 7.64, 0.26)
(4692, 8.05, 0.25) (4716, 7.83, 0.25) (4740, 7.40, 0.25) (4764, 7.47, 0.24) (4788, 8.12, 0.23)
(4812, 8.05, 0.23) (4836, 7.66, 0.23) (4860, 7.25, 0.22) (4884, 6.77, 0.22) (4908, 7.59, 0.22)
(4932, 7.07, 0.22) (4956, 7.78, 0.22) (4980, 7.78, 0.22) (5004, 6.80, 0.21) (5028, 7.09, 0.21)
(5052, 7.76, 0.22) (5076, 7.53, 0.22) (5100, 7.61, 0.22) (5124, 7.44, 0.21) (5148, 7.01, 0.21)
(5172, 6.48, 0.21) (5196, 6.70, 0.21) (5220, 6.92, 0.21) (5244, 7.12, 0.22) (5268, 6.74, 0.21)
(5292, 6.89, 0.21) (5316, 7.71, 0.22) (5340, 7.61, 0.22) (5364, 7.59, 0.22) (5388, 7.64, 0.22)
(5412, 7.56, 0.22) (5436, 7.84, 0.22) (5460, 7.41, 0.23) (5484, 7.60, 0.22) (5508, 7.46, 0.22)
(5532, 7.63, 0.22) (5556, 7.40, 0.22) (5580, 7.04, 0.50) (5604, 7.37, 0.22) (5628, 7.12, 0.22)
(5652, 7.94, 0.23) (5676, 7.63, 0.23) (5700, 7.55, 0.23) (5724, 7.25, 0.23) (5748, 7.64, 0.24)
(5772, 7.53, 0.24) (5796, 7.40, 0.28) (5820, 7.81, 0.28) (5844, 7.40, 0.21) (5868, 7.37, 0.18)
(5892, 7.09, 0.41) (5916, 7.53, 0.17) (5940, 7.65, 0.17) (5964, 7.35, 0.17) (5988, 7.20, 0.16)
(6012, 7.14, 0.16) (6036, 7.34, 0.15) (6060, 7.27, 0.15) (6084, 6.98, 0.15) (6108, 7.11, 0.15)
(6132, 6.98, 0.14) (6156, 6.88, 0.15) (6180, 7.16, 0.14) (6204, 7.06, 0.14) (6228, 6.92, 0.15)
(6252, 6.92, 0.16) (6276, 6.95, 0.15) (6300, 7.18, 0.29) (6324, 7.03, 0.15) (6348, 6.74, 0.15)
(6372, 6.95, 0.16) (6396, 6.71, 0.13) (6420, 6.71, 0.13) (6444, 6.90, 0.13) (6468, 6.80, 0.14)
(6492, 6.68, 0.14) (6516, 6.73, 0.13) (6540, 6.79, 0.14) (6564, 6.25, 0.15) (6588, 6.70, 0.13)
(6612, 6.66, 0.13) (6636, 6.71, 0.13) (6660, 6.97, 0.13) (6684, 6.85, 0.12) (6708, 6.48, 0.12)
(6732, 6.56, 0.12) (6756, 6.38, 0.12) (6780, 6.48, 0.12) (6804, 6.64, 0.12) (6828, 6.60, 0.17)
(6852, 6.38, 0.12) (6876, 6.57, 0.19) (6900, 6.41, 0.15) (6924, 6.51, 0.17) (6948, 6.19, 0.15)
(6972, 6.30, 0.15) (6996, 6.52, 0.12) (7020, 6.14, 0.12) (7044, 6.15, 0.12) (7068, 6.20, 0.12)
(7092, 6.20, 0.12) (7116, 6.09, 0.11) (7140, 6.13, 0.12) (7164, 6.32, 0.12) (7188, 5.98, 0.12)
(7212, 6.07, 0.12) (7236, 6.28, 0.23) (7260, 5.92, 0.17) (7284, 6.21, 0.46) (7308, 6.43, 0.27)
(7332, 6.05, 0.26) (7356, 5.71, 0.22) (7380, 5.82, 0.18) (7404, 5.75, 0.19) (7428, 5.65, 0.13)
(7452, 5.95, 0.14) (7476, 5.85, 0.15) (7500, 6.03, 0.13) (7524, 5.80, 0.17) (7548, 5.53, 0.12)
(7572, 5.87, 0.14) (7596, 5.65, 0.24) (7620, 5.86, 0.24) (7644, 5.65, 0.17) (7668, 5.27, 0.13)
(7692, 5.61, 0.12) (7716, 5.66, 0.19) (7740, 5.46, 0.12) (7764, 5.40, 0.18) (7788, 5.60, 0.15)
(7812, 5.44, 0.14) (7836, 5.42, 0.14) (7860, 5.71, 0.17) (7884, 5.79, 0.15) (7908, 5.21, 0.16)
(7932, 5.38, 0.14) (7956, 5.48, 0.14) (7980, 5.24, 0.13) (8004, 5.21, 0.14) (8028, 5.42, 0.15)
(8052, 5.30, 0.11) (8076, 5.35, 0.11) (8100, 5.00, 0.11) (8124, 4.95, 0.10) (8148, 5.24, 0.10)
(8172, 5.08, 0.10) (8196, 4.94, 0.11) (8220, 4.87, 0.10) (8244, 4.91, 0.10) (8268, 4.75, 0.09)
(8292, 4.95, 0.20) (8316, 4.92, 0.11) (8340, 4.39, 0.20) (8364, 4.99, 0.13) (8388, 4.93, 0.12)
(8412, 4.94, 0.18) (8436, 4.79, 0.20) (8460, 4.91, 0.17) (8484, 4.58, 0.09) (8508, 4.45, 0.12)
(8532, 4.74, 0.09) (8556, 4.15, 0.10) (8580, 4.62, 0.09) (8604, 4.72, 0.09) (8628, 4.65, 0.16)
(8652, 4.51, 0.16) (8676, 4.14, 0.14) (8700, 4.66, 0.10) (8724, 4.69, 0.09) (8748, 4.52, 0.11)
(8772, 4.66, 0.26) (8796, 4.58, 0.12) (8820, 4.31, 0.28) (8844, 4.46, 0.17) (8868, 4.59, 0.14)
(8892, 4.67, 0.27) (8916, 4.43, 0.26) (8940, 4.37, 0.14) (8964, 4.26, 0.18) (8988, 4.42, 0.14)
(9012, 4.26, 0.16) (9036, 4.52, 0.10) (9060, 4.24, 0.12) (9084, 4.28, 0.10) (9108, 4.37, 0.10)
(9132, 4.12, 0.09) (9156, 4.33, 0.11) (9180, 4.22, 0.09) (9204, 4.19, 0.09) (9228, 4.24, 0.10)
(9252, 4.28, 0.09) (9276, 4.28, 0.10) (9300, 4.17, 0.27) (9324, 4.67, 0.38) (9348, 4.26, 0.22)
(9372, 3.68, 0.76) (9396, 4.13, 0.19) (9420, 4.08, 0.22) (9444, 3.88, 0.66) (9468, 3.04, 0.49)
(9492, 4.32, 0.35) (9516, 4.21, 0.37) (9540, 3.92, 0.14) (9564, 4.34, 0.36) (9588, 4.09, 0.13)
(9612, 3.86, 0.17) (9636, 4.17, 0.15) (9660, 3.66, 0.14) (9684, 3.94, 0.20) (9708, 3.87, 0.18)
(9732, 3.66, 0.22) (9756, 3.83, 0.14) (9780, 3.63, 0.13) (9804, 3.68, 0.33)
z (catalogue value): 0.000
